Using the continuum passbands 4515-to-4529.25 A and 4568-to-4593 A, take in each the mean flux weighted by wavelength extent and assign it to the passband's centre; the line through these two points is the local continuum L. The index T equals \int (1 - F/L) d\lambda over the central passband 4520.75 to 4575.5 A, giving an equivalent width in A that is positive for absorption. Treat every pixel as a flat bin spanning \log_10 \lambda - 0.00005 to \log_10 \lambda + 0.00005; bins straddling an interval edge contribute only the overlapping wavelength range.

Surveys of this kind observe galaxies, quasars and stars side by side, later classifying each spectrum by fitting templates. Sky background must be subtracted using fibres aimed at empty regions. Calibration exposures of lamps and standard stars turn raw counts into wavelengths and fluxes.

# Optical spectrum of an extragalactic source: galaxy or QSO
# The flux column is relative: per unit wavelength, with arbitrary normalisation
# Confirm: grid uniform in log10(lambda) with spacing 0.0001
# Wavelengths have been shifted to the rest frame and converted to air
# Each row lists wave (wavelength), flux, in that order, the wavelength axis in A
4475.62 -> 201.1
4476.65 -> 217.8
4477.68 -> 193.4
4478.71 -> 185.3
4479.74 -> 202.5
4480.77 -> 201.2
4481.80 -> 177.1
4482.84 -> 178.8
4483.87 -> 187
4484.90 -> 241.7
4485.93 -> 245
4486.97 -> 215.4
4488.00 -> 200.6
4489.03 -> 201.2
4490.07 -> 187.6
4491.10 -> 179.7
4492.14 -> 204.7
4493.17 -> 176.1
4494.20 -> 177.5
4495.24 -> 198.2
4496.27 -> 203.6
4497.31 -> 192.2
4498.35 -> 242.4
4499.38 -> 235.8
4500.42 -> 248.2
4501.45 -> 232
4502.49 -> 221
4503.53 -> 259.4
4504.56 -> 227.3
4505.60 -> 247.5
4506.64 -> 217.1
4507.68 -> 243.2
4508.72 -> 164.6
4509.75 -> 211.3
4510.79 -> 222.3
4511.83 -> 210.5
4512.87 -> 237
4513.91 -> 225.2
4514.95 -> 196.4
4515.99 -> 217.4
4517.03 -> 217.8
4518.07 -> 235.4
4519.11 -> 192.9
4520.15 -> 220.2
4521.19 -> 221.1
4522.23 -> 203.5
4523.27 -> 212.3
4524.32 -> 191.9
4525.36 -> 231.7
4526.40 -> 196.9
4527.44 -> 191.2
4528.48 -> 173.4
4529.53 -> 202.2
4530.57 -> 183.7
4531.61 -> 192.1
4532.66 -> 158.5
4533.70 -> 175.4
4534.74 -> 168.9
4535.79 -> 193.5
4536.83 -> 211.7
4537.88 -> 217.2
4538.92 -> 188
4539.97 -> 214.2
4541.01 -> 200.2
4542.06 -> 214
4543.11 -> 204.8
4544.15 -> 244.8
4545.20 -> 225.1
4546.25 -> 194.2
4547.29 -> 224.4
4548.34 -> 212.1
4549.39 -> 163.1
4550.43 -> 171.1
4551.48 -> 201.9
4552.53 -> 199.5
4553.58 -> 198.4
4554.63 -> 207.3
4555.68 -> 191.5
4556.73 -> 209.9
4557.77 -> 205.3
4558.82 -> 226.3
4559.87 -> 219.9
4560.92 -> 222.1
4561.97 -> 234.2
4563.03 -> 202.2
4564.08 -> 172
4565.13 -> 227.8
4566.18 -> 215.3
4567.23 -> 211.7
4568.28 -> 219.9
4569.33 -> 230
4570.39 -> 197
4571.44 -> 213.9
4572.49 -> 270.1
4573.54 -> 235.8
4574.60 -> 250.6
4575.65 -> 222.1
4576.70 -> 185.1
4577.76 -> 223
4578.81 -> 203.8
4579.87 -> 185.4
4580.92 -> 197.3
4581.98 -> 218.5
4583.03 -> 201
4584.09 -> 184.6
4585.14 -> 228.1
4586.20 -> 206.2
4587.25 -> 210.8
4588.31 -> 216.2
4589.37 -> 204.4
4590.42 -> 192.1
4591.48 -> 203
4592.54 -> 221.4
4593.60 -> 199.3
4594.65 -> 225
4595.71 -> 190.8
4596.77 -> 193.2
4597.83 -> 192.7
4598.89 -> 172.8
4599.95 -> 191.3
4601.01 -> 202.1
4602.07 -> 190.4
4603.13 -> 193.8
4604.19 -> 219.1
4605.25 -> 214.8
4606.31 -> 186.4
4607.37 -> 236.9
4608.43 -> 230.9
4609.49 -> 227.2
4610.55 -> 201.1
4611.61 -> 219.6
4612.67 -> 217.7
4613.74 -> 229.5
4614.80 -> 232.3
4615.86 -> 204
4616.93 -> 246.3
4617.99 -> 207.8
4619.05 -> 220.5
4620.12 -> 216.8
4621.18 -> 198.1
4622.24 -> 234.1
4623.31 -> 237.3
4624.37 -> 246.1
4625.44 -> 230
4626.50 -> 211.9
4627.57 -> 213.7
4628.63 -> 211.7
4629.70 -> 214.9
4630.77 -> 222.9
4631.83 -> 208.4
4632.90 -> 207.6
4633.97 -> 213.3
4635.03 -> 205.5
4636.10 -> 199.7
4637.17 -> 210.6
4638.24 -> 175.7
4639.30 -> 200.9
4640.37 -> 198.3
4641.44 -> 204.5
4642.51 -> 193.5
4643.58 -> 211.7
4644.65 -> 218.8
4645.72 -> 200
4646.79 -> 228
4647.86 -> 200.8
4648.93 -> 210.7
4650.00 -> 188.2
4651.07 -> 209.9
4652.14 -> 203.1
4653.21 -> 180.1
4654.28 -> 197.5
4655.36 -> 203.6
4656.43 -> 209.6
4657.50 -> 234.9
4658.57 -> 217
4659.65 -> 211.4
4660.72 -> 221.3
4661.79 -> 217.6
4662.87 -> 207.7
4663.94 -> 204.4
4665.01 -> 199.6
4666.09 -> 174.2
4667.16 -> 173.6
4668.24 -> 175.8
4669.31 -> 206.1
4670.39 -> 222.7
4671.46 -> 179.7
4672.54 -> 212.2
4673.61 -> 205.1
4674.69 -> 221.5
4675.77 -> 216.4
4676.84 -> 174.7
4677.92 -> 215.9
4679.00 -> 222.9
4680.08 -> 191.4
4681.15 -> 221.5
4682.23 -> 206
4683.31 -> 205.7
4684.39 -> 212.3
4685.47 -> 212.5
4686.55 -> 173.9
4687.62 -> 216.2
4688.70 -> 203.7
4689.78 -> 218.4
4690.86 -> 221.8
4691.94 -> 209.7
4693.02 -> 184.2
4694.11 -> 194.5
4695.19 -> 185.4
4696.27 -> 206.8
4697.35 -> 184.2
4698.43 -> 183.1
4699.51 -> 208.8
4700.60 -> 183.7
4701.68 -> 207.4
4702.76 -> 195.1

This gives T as 0.9 A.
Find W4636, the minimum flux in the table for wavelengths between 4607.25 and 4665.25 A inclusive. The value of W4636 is 175.7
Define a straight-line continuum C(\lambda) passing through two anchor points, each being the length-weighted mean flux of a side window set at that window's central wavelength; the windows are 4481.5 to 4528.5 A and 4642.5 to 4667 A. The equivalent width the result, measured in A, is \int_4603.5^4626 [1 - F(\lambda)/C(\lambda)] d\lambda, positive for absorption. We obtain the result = -1.5 A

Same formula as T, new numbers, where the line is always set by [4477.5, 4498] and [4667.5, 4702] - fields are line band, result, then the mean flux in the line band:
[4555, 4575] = -1.9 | 218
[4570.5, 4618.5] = -2.5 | 211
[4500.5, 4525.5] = -2.6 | 219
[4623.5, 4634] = -0.9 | 219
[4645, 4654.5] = 0.0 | 203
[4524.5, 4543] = 0.4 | 195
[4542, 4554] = -0.3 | 204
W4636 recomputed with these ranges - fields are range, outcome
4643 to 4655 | 180.1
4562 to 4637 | 172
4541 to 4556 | 163.1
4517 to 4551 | 158.5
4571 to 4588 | 184.6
